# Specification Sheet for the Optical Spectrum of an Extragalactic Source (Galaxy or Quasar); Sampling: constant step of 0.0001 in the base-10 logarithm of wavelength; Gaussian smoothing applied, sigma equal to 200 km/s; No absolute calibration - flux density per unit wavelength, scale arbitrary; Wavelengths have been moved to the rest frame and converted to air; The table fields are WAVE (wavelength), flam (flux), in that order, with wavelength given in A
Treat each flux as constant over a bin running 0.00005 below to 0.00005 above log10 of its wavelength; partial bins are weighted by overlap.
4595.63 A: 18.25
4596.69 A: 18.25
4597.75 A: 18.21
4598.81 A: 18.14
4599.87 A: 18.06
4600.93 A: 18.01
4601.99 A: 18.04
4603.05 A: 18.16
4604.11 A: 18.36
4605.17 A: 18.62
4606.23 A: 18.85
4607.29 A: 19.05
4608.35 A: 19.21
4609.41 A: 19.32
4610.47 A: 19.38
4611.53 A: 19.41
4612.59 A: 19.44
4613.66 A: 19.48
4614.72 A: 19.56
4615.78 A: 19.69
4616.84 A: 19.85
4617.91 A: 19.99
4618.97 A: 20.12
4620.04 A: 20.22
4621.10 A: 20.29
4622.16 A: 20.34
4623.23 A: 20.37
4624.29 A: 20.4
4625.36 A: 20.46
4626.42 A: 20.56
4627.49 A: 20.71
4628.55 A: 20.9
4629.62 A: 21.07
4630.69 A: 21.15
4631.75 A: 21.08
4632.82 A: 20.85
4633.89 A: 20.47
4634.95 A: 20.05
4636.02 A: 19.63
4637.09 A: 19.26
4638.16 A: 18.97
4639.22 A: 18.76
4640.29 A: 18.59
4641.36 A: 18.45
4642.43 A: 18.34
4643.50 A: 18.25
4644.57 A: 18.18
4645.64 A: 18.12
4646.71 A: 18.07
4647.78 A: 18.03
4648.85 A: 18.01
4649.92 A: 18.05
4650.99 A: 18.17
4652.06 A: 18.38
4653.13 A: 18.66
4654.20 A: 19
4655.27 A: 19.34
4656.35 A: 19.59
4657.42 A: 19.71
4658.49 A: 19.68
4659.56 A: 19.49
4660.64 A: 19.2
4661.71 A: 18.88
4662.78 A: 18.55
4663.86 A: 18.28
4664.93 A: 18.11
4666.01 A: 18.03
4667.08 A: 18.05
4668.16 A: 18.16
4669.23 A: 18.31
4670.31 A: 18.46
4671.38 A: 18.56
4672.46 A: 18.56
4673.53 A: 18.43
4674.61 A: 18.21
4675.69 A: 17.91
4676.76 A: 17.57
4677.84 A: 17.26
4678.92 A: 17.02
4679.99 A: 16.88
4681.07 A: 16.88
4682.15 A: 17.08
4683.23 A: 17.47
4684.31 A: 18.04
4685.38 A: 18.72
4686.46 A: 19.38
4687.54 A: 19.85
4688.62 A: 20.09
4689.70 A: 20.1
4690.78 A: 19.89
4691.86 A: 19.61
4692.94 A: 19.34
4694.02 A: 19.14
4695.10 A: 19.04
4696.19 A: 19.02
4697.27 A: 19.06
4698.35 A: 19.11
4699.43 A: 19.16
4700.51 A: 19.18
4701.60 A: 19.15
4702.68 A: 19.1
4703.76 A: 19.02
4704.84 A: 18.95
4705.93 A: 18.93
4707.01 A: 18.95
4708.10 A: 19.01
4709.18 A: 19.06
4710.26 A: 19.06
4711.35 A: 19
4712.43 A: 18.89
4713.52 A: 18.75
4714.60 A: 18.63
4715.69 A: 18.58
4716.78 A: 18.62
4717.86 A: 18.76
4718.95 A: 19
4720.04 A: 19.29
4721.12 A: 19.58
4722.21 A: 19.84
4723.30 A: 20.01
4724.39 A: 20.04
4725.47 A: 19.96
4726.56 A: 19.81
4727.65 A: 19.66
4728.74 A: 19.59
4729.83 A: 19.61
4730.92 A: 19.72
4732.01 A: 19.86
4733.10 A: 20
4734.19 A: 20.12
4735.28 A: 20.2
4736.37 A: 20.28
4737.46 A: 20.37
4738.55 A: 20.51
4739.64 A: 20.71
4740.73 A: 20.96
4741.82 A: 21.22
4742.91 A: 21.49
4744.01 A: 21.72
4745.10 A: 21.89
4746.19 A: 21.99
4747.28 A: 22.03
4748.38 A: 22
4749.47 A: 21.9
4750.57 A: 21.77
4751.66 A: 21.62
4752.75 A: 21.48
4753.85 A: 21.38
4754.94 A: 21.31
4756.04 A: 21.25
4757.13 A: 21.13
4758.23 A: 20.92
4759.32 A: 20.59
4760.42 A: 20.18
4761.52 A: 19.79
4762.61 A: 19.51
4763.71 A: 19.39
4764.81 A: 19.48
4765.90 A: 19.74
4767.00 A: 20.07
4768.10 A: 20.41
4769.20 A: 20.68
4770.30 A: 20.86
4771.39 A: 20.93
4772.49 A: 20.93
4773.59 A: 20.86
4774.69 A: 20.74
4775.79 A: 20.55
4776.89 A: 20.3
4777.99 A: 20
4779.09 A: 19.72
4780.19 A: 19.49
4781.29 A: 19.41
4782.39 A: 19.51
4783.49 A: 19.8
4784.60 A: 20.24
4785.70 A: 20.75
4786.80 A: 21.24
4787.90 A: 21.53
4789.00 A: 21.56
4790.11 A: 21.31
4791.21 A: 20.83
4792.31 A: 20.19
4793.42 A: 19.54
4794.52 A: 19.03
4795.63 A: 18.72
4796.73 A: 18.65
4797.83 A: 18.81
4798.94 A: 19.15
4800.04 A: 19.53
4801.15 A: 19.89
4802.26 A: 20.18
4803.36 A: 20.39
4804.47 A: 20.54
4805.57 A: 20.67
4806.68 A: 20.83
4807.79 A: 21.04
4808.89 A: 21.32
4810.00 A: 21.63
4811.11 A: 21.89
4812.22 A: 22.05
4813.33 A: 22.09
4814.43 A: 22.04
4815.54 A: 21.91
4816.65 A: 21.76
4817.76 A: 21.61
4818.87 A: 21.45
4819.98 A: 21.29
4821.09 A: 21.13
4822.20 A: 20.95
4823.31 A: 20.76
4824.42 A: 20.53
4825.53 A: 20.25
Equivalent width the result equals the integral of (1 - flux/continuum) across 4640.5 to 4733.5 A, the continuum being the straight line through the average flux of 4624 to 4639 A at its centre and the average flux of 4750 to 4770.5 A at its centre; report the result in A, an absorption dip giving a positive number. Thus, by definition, 7.5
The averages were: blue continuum 20.4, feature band 18.8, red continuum 20.6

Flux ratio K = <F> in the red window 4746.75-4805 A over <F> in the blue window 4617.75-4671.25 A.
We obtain 1.06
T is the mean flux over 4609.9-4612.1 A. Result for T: 19.4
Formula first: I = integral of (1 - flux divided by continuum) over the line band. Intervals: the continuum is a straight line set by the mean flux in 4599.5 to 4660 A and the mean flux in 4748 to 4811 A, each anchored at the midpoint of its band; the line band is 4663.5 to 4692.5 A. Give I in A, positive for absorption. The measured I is 2.0 A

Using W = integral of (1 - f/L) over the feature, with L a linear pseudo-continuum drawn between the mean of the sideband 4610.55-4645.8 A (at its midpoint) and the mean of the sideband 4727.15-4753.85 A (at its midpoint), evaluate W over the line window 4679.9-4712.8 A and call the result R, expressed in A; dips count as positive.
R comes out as 2.4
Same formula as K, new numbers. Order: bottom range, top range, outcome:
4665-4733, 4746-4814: 1.09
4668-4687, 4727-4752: 1.16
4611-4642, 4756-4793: 1.02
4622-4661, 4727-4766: 1.07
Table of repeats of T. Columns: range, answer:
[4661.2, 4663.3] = 18.7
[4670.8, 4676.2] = 18.3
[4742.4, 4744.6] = 21.6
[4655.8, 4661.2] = 19.5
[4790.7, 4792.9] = 20.5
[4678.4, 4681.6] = 17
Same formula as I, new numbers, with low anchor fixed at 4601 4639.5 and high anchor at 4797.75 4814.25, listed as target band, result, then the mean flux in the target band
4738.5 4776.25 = -0.8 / 20.9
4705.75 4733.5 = 1.3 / 19.3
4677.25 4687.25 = 1.2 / 17.7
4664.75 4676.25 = 1.0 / 18.3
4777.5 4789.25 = 0.2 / 20.3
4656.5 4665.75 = 0.5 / 19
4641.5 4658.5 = 1.2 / 18.6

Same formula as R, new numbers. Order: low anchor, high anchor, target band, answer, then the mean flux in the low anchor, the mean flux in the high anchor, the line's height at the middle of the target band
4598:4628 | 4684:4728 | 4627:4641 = -0.5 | 19.4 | 19.2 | 19.4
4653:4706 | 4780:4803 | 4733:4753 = -1.8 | 18.7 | 20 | 19.4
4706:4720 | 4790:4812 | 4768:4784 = -0.4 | 18.9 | 20.2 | 19.8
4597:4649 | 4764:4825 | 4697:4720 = 1.2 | 19.4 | 20.6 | 20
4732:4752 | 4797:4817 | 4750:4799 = 1.5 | 21.1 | 20.8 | 21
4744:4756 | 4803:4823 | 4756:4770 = 0.9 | 21.7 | 21.4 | 21.6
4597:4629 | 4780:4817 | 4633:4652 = 0.9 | 19.4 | 20.5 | 19.6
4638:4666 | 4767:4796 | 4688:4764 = -1.4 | 18.6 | 20.4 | 19.6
